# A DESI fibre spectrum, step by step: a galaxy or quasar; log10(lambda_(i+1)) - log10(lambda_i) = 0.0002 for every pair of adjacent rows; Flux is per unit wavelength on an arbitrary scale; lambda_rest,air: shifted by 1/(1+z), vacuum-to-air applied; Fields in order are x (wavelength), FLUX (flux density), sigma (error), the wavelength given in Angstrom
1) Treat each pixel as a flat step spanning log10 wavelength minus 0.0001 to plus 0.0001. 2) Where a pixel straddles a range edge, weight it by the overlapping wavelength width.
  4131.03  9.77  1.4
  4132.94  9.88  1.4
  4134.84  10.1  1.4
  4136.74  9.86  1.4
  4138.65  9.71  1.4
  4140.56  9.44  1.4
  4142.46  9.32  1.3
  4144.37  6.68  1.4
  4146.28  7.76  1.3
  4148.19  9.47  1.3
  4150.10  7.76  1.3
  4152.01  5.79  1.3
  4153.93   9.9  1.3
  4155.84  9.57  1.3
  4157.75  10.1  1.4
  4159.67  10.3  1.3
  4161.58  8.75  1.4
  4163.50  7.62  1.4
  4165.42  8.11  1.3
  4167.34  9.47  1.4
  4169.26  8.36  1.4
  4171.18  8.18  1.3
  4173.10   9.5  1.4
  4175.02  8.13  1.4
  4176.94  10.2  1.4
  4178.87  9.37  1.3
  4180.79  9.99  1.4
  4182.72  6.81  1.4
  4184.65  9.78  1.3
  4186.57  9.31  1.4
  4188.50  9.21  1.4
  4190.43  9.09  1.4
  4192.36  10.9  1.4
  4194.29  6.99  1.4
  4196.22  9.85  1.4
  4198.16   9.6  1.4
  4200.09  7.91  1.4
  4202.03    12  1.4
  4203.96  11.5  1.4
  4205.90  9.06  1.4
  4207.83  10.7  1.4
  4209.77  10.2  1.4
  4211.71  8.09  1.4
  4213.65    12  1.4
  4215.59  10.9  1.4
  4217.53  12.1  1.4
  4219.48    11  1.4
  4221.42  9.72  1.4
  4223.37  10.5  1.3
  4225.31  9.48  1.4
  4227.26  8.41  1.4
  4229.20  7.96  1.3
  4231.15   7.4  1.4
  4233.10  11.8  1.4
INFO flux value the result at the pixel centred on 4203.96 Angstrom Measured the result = 11.5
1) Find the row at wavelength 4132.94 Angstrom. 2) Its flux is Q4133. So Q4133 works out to 9.88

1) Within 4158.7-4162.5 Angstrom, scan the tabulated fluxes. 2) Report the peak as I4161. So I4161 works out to 10.3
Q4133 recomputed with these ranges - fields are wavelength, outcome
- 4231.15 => 7.4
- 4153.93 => 9.9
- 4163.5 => 7.62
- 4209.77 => 10.2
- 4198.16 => 9.6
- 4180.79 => 9.99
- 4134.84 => 10.1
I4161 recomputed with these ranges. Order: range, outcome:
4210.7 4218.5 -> 12.1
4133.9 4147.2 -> 10.1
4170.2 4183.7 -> 10.2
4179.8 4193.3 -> 10.9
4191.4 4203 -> 12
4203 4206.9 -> 11.5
